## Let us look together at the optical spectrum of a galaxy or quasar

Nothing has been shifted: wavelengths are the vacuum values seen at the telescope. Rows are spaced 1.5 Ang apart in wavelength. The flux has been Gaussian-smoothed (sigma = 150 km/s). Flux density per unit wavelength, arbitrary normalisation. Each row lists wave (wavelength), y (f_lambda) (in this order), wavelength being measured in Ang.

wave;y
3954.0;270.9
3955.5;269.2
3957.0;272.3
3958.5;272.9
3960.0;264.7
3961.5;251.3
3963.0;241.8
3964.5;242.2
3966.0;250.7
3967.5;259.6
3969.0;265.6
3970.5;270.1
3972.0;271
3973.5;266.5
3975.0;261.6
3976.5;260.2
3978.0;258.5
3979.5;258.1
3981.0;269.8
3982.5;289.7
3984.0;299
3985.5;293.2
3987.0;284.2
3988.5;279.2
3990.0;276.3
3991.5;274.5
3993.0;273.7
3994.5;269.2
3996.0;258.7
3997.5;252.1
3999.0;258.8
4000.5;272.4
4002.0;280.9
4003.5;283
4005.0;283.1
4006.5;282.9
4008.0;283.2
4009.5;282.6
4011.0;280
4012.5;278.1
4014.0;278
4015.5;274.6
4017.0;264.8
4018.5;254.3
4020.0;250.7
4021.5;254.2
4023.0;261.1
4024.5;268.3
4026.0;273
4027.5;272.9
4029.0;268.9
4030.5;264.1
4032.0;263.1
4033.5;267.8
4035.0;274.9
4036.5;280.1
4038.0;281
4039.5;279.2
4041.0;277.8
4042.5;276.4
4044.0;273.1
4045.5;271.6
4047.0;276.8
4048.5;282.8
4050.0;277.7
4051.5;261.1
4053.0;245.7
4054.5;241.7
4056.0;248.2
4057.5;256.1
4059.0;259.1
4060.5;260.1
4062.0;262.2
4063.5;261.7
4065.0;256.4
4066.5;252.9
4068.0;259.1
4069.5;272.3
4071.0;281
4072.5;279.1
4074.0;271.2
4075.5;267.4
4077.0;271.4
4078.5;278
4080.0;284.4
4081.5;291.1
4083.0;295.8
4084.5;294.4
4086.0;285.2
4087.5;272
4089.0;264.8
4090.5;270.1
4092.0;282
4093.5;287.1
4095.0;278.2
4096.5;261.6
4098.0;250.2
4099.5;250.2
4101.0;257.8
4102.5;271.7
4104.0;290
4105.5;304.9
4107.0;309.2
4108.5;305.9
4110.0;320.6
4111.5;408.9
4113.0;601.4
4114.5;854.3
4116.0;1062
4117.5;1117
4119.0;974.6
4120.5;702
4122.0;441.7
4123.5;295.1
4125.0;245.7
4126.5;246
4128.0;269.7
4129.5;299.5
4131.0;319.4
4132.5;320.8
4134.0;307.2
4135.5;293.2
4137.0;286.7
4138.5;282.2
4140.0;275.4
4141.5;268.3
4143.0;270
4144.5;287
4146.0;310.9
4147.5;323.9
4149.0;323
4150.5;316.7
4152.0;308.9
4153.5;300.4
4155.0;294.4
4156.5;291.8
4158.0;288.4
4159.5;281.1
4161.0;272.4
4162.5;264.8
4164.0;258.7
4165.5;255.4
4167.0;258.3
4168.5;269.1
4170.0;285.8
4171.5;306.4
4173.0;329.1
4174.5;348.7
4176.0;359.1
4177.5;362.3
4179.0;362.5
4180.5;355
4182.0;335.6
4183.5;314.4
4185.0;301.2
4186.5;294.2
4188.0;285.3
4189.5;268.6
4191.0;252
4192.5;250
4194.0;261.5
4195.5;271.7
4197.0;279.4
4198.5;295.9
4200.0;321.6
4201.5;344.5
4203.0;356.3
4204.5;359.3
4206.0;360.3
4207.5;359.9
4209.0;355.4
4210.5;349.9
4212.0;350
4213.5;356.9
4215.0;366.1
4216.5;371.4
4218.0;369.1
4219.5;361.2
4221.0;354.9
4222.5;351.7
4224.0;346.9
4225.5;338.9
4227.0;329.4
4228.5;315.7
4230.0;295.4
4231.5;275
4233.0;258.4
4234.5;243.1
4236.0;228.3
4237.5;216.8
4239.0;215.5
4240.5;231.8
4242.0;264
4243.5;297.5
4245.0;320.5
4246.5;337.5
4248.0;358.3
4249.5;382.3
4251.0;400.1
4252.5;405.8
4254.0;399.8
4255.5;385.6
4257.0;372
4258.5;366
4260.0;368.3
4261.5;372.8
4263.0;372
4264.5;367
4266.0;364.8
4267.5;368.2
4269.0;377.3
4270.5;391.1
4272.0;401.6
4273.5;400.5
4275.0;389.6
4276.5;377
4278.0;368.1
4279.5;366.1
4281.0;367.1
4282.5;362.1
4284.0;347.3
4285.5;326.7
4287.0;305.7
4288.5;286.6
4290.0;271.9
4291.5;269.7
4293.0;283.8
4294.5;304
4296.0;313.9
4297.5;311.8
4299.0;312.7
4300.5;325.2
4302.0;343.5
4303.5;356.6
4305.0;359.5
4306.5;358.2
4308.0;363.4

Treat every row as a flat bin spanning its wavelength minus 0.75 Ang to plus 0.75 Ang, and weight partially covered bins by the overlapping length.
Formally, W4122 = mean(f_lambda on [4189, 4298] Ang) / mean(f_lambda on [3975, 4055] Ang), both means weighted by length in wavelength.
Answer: 1.2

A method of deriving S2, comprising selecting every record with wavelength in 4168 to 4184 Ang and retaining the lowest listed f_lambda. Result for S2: 269.1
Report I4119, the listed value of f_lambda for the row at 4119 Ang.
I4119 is 974.6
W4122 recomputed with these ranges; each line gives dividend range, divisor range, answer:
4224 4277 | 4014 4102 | 1.25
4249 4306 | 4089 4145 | 0.91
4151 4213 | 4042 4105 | 1.14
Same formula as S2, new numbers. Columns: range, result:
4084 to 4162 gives 245.7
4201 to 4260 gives 215.5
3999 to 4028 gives 250.7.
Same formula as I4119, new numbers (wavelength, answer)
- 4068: 259.1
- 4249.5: 382.3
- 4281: 367.1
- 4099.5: 250.2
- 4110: 320.6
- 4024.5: 268.3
